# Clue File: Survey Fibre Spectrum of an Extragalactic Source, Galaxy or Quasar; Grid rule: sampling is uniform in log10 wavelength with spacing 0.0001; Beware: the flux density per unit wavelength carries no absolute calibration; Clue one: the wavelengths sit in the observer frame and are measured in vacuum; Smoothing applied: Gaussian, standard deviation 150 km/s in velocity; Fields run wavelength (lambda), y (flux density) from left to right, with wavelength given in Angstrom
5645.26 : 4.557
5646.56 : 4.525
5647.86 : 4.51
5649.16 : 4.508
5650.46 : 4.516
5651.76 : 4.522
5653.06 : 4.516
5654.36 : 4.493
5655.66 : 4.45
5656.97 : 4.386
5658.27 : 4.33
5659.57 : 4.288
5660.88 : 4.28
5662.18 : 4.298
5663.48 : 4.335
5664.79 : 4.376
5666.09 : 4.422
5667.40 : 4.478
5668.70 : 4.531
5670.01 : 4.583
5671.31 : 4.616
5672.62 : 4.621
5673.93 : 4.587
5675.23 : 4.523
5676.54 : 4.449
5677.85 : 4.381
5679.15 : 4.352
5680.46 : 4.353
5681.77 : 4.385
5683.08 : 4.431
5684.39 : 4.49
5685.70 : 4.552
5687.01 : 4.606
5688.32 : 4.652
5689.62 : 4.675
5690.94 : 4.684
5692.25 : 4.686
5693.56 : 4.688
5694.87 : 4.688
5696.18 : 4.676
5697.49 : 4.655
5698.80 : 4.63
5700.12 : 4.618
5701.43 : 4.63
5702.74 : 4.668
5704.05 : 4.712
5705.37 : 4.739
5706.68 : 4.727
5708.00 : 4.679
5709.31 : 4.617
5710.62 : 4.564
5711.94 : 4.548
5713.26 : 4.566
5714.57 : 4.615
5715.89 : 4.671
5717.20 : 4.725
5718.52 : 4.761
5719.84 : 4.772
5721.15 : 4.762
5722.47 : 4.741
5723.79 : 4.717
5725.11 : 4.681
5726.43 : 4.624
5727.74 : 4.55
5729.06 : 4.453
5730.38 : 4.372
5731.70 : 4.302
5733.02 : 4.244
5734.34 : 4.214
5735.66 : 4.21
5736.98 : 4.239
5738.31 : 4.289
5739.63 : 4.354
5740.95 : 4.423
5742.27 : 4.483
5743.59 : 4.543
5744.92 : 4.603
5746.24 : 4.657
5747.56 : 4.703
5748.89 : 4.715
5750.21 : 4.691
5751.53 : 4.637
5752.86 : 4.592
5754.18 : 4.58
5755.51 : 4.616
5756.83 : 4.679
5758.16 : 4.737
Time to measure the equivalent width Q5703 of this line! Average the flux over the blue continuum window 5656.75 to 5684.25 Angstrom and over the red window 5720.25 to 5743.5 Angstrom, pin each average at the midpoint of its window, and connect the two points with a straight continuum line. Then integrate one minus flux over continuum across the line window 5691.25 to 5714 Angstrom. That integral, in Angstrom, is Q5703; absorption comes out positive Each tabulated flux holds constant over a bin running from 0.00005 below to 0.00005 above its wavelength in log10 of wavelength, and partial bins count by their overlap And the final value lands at -1.1 Angstrom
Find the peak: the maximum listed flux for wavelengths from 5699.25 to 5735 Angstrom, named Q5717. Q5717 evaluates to 4.772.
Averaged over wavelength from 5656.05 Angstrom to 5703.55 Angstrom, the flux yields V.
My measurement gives 4.52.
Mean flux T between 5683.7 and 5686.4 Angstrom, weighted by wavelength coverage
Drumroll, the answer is 4.52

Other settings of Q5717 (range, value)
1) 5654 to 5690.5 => 4.675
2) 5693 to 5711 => 4.739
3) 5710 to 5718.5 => 4.725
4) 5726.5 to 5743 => 4.55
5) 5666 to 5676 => 4.621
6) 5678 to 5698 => 4.688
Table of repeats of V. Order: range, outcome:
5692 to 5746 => 4.57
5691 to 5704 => 4.67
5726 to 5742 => 4.36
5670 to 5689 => 4.5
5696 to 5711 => 4.66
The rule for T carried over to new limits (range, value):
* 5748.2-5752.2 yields 4.68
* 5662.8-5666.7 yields 4.38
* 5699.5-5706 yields 4.68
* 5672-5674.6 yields 4.61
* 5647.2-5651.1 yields 4.51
